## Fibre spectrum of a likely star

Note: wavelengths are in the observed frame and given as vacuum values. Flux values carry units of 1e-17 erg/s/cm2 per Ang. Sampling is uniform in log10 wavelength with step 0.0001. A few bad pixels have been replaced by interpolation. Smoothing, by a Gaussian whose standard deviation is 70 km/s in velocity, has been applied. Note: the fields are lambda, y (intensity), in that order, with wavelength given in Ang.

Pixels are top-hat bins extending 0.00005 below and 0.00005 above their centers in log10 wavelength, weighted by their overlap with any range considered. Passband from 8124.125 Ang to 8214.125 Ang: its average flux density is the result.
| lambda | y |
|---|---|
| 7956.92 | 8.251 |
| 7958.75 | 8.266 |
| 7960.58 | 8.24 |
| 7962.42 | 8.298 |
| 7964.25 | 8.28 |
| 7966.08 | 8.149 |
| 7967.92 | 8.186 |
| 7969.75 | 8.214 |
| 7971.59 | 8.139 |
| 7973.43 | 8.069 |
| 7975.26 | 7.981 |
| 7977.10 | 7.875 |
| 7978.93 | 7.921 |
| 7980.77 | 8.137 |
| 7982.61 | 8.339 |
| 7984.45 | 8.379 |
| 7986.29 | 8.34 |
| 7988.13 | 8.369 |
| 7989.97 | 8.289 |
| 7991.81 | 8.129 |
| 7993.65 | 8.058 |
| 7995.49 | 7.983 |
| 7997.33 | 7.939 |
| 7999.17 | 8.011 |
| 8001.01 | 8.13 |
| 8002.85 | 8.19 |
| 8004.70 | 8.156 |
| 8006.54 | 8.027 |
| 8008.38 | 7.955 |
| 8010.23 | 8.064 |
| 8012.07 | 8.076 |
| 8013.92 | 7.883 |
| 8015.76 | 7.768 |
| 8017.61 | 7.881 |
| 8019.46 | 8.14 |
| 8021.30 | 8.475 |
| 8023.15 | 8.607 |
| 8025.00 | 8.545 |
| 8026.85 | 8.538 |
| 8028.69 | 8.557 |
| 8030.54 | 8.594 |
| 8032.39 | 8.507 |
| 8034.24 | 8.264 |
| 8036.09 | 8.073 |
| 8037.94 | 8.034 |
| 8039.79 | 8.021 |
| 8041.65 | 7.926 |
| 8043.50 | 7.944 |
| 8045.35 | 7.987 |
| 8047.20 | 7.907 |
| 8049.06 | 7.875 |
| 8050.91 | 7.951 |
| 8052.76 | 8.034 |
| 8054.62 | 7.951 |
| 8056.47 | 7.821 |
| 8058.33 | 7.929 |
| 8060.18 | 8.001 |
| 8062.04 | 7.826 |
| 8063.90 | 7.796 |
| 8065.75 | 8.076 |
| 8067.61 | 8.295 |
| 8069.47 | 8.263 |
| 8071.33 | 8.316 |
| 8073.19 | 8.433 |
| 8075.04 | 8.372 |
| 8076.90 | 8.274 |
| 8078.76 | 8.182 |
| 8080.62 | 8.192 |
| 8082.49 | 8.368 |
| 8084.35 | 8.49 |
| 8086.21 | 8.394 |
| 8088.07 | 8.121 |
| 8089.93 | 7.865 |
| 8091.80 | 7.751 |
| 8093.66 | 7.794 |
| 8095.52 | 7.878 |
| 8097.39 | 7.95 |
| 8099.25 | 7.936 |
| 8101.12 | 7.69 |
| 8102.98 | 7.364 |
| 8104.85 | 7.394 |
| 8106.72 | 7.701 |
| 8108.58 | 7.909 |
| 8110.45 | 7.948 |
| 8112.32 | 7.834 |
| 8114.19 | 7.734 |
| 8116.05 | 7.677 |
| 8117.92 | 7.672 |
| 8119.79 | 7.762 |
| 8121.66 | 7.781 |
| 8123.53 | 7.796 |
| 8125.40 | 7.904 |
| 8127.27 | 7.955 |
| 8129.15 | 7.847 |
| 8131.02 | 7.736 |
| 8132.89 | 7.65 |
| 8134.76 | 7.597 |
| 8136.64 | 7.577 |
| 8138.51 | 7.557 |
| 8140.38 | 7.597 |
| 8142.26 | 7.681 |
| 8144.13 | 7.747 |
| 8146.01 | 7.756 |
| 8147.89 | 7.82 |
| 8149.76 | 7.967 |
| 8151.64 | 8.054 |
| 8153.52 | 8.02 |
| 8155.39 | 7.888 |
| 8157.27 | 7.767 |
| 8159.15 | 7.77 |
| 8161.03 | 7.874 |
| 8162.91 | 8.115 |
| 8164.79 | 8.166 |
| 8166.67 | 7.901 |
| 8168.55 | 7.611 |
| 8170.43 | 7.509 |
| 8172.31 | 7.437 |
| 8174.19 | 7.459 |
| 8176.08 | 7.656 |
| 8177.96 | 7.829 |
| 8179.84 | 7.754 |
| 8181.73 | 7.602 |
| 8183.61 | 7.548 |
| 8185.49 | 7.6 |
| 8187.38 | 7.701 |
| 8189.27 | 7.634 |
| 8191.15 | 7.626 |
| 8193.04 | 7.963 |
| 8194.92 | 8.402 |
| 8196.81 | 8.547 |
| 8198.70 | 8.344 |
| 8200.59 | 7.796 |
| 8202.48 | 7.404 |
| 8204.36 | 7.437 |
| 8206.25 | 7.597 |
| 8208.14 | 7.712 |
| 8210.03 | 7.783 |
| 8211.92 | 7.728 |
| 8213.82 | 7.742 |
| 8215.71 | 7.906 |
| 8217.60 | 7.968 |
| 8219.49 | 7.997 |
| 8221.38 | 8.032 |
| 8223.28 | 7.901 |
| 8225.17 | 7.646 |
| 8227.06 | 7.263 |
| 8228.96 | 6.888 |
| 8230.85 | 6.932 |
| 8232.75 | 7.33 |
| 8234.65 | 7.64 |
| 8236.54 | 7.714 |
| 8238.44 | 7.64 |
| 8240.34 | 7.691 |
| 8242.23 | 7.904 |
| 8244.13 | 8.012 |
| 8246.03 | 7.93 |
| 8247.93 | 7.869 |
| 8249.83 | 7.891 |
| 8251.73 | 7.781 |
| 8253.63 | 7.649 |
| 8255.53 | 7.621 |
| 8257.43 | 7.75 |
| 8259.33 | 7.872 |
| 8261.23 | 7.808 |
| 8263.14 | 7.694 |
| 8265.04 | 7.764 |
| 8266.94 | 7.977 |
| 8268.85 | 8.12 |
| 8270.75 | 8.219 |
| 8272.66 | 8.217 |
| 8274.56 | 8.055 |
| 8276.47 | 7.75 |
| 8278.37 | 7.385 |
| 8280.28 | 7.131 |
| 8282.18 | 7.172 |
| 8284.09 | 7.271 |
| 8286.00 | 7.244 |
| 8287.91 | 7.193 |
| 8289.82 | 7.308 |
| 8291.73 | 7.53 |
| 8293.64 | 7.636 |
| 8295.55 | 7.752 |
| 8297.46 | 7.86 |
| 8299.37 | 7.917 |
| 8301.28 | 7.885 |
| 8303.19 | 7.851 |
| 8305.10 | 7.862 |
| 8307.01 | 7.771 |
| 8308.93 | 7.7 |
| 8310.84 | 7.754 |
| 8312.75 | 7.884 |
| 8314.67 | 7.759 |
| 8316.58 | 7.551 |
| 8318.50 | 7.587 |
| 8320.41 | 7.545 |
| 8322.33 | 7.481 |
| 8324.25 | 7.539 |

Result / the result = 7.78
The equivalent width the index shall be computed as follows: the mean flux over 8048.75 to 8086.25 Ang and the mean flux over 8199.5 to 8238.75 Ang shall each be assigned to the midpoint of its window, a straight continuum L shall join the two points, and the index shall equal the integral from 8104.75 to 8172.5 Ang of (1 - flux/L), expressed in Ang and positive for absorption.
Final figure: 0.94 Ang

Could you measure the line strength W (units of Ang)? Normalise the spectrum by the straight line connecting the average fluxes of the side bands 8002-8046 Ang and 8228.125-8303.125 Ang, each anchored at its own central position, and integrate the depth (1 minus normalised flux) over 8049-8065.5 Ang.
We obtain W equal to 0.4 Ang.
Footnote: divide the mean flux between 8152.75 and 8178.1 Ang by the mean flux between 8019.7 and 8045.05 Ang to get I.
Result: 0.9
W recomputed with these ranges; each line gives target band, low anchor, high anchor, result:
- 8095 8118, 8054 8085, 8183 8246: 0.9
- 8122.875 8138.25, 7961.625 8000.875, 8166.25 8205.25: 0.2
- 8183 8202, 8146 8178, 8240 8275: -0.2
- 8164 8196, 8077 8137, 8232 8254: 0.3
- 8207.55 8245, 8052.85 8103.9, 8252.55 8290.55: 0.4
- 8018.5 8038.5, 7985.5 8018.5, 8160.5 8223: -0.9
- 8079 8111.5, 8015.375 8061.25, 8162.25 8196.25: 0.2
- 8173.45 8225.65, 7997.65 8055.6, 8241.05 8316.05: 0.4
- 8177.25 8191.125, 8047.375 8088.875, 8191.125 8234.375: 0.3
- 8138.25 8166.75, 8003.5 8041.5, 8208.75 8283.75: 0.2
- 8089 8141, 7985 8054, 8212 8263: 1.3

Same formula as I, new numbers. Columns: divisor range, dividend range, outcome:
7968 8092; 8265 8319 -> 0.95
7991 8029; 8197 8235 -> 0.94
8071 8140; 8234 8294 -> 0.98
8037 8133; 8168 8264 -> 0.97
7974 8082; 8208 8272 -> 0.95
